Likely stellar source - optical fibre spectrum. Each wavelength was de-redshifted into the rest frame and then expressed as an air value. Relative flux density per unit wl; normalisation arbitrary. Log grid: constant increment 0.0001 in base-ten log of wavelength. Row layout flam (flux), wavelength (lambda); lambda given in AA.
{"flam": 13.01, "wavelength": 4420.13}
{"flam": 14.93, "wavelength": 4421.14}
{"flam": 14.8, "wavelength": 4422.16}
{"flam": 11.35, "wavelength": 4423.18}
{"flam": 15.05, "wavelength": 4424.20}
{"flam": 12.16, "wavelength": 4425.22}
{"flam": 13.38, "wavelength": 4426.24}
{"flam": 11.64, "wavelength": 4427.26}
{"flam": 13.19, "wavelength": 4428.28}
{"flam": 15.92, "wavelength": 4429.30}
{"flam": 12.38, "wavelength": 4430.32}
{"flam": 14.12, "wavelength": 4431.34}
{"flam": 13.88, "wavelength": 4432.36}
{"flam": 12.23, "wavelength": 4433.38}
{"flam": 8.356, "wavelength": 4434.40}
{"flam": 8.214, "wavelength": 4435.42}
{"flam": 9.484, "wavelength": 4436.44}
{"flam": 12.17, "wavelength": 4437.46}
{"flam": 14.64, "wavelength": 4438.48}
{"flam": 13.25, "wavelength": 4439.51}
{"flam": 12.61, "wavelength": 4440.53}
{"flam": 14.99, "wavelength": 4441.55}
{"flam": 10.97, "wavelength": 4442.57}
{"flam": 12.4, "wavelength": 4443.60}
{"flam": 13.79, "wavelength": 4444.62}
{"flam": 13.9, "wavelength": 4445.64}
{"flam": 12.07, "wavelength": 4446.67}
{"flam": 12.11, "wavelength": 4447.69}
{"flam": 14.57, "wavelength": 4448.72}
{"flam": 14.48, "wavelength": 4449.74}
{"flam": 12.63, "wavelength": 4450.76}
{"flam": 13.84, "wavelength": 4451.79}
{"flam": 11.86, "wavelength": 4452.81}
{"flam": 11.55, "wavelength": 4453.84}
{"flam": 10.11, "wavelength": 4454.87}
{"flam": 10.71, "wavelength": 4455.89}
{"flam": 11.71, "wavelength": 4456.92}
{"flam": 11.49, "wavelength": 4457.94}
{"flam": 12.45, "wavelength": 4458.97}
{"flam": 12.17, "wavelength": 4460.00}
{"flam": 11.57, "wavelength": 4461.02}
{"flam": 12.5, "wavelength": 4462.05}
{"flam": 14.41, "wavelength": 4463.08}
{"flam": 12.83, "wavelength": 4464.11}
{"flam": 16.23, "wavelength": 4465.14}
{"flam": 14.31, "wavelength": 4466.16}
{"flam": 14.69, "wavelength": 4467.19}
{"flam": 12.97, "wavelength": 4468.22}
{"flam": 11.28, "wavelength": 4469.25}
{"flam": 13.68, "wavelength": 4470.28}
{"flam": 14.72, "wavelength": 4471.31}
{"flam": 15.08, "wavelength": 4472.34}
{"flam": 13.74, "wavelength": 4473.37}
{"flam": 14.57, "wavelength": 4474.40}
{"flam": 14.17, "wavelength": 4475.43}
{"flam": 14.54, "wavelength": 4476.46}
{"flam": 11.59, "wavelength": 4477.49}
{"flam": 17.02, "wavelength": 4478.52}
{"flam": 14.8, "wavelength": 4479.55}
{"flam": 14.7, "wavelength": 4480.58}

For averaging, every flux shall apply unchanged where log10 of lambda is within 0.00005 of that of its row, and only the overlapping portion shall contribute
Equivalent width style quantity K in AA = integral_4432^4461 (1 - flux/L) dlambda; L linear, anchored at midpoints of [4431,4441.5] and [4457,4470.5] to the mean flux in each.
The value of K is 0.4 AA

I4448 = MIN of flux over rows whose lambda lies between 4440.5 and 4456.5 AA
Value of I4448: 10.11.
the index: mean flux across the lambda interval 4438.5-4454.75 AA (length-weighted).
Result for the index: 13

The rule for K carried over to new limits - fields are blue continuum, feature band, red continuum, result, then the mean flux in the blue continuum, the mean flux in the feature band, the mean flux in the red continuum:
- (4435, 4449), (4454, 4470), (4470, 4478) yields 1.01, 12.5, 12.6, 14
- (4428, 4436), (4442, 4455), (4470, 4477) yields 0.36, 12.2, 12.7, 14.4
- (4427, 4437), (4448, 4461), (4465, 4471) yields 0.79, 12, 12.3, 13.7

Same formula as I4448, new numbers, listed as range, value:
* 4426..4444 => 8.214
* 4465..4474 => 11.28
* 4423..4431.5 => 11.35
